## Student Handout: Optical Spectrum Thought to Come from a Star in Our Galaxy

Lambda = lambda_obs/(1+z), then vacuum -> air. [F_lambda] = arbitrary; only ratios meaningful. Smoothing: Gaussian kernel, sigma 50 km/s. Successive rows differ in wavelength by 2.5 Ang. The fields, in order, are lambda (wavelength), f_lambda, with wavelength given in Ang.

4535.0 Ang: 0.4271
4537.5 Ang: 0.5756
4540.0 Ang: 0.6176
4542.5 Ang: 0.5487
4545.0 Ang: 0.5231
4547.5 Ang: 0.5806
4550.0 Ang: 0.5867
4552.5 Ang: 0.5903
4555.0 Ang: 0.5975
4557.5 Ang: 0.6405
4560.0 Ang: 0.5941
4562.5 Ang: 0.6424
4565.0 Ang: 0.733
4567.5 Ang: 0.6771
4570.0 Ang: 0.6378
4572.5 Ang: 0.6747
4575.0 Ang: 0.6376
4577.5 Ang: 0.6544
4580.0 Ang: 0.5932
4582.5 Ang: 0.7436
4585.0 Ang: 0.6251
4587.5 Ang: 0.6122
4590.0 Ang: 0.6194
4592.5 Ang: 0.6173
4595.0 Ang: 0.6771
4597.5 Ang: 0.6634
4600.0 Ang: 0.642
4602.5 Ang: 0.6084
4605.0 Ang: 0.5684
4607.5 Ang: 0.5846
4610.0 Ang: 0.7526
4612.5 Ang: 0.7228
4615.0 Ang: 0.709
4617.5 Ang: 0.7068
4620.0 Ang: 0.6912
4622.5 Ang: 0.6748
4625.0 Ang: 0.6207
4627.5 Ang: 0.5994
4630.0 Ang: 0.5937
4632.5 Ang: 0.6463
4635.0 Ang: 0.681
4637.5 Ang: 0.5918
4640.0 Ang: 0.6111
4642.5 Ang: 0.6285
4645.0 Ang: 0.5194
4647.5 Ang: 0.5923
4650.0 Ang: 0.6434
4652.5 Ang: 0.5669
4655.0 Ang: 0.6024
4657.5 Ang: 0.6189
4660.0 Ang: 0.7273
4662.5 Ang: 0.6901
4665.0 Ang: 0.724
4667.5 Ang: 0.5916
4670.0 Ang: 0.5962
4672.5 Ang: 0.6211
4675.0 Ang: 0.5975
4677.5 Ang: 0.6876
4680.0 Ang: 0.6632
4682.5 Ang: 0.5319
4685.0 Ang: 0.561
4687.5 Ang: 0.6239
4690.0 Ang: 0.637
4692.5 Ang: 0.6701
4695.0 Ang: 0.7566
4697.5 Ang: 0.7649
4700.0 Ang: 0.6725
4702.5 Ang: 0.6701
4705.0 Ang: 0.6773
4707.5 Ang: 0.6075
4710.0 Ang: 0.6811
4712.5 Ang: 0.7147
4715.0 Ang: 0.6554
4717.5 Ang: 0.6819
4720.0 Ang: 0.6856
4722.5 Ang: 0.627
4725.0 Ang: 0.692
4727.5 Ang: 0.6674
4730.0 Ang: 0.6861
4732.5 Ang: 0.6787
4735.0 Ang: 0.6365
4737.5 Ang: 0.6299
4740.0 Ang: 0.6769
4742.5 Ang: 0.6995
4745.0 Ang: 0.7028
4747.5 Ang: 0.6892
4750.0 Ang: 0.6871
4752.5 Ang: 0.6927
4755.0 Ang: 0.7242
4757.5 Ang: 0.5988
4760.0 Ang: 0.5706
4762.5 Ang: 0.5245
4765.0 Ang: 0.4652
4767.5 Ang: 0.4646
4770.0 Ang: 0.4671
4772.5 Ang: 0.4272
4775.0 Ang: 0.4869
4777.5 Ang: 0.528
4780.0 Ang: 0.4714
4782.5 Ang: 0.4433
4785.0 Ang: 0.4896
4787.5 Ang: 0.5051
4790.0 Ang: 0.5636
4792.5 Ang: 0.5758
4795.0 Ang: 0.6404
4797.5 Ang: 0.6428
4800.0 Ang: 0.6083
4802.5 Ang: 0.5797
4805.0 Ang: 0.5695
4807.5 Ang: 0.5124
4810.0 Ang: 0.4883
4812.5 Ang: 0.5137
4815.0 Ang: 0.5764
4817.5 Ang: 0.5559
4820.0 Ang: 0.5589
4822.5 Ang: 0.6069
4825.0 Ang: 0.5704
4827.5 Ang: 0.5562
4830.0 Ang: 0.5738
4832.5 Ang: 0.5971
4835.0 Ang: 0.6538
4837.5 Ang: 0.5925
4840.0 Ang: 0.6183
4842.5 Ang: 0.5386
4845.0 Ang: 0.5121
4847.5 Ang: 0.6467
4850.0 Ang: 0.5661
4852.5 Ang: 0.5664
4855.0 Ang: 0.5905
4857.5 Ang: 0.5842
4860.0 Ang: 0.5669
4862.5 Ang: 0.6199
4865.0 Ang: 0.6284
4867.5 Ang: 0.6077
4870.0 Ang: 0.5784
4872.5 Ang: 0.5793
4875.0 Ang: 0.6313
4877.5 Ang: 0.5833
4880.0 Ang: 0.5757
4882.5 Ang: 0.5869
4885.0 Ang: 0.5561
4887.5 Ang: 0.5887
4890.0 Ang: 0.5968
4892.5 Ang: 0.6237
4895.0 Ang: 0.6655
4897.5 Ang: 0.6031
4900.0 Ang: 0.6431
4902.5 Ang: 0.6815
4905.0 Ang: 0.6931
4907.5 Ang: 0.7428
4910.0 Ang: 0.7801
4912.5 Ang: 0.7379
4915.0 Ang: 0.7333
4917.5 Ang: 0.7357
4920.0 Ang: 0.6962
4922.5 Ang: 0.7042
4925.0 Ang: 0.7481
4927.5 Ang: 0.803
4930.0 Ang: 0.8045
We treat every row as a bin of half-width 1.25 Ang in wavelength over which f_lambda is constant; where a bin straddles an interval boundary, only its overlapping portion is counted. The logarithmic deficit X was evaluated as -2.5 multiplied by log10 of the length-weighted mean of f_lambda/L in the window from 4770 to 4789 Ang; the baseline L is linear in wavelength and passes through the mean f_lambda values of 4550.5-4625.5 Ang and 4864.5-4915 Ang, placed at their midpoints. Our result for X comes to 0.317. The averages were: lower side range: 0.65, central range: 0.479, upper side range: 0.637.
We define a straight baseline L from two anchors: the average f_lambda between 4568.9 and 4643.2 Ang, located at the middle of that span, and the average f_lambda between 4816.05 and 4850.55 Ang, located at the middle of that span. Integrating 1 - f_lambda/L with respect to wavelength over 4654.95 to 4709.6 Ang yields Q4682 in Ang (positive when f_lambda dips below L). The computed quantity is -2.3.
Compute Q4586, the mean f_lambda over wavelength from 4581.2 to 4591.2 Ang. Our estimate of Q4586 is 0.65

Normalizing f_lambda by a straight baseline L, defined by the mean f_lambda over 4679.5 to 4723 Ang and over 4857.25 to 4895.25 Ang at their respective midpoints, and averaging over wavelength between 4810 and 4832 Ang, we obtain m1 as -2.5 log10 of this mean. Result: 0.10 mag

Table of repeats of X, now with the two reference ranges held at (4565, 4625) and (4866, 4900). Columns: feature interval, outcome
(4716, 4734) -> -0.070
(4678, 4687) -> 0.075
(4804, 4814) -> 0.179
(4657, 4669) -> -0.047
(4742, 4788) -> 0.120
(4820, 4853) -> 0.046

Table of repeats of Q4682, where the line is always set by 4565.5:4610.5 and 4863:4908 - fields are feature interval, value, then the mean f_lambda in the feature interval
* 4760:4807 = 7.55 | 0.526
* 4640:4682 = 0.67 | 0.627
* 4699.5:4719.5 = -1.18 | 0.671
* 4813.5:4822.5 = 0.80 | 0.568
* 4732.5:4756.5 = -1.94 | 0.681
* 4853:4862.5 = 0.55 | 0.585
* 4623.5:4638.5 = 0.38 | 0.624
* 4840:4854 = 1.14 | 0.571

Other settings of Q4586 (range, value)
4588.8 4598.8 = 0.644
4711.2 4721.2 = 0.684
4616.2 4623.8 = 0.691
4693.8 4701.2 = 0.732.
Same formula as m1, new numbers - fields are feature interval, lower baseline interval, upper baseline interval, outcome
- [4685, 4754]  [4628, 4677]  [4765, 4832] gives -0.16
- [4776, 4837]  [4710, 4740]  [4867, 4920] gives 0.18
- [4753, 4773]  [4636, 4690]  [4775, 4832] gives 0.06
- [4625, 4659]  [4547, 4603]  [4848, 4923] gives 0.05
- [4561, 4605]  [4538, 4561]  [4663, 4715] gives -0.08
